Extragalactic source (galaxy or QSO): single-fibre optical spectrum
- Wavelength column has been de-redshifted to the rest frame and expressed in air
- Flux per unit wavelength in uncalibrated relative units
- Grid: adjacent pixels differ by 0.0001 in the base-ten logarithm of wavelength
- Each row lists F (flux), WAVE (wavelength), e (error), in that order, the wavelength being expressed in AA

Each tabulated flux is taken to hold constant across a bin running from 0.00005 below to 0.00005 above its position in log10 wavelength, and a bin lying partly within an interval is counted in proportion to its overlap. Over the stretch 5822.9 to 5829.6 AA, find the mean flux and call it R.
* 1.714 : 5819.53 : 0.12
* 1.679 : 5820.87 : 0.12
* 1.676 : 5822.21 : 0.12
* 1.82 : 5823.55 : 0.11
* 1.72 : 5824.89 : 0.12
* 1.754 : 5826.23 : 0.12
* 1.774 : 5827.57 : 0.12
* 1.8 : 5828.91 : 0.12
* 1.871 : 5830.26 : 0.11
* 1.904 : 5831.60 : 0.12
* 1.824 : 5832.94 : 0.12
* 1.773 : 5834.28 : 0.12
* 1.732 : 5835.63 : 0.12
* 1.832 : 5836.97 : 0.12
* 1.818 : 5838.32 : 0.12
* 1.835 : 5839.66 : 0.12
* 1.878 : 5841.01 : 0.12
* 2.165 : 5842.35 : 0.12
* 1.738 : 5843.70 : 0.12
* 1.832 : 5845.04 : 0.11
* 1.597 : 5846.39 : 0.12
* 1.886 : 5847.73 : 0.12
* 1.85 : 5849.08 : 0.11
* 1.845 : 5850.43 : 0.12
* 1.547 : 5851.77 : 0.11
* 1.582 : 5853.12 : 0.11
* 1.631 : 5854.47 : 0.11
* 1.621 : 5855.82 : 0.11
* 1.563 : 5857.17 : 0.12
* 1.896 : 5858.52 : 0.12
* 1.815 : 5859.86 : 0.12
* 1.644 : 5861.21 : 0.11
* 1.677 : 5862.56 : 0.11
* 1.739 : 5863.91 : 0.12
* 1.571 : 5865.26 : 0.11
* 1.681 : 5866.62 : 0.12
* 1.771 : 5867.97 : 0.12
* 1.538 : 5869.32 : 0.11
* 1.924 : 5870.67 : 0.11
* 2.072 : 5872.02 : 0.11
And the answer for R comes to 1.77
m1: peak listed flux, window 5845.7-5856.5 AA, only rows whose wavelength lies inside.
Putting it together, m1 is 1.886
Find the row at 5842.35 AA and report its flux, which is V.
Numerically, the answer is 2.165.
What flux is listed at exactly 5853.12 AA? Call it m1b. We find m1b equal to 1.582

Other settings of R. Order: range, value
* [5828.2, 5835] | 1.83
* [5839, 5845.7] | 1.89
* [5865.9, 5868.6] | 1.72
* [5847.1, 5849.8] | 1.86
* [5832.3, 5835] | 1.8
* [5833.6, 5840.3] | 1.8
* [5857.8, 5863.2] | 1.76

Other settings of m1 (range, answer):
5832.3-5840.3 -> 1.835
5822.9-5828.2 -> 1.82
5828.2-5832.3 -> 1.904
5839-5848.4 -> 2.165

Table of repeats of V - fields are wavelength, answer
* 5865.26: 1.571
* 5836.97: 1.832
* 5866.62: 1.681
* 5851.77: 1.547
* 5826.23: 1.754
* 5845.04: 1.832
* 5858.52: 1.896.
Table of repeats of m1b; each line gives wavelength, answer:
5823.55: 1.82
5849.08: 1.85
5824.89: 1.72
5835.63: 1.732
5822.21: 1.676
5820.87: 1.679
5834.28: 1.773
